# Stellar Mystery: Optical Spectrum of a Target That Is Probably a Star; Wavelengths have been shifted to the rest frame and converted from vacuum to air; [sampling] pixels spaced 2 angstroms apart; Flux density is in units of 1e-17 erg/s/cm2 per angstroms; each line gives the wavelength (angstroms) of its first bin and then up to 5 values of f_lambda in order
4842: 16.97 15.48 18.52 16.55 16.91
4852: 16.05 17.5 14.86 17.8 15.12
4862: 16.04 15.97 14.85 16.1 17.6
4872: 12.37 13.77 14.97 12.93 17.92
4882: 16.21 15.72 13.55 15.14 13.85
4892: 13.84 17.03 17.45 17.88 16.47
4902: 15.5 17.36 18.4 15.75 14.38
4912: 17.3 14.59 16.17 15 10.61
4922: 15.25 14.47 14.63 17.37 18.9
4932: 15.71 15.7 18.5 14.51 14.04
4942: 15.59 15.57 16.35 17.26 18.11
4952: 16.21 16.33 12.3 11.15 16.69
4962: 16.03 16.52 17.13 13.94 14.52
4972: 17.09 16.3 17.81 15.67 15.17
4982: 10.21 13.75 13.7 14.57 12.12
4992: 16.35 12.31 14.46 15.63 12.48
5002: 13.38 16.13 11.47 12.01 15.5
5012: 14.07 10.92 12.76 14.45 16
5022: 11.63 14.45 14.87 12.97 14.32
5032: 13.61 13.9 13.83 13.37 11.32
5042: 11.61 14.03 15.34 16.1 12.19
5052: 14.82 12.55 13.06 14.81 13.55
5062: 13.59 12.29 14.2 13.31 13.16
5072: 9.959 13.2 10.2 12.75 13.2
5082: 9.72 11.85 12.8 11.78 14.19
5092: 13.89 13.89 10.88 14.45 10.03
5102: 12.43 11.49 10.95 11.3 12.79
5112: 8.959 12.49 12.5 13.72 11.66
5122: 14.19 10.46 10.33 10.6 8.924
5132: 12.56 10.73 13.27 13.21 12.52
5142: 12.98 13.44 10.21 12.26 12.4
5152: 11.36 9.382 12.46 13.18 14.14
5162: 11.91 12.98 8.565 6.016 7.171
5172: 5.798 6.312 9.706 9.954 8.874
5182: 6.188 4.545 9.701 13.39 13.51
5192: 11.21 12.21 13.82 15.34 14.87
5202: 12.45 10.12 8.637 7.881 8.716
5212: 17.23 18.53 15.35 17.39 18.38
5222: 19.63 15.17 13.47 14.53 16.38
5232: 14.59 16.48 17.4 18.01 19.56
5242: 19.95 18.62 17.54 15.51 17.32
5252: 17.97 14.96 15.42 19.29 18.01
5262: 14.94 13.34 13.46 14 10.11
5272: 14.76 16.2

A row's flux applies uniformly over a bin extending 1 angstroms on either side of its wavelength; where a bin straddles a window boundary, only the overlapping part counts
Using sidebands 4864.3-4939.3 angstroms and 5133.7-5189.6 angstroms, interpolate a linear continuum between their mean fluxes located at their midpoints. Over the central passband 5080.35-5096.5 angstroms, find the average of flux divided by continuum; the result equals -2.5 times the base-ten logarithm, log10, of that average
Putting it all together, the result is -0.047 mag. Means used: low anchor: 15.6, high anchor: 10.5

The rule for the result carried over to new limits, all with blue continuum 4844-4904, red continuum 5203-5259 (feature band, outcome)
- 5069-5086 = 0.319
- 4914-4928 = 0.089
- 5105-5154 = 0.323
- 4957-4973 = 0.032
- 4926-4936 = -0.067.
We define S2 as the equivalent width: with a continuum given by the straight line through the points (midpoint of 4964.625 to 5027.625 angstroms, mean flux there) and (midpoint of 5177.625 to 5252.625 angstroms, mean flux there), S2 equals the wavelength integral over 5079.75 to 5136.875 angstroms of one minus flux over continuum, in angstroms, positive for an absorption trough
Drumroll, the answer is 9.3 angstroms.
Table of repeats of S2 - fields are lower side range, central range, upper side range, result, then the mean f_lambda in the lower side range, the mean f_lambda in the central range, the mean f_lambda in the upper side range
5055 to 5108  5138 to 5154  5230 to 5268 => 2.3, 12.5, 12.1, 16.7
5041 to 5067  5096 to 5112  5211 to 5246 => 3.3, 13.7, 11.7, 17.1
